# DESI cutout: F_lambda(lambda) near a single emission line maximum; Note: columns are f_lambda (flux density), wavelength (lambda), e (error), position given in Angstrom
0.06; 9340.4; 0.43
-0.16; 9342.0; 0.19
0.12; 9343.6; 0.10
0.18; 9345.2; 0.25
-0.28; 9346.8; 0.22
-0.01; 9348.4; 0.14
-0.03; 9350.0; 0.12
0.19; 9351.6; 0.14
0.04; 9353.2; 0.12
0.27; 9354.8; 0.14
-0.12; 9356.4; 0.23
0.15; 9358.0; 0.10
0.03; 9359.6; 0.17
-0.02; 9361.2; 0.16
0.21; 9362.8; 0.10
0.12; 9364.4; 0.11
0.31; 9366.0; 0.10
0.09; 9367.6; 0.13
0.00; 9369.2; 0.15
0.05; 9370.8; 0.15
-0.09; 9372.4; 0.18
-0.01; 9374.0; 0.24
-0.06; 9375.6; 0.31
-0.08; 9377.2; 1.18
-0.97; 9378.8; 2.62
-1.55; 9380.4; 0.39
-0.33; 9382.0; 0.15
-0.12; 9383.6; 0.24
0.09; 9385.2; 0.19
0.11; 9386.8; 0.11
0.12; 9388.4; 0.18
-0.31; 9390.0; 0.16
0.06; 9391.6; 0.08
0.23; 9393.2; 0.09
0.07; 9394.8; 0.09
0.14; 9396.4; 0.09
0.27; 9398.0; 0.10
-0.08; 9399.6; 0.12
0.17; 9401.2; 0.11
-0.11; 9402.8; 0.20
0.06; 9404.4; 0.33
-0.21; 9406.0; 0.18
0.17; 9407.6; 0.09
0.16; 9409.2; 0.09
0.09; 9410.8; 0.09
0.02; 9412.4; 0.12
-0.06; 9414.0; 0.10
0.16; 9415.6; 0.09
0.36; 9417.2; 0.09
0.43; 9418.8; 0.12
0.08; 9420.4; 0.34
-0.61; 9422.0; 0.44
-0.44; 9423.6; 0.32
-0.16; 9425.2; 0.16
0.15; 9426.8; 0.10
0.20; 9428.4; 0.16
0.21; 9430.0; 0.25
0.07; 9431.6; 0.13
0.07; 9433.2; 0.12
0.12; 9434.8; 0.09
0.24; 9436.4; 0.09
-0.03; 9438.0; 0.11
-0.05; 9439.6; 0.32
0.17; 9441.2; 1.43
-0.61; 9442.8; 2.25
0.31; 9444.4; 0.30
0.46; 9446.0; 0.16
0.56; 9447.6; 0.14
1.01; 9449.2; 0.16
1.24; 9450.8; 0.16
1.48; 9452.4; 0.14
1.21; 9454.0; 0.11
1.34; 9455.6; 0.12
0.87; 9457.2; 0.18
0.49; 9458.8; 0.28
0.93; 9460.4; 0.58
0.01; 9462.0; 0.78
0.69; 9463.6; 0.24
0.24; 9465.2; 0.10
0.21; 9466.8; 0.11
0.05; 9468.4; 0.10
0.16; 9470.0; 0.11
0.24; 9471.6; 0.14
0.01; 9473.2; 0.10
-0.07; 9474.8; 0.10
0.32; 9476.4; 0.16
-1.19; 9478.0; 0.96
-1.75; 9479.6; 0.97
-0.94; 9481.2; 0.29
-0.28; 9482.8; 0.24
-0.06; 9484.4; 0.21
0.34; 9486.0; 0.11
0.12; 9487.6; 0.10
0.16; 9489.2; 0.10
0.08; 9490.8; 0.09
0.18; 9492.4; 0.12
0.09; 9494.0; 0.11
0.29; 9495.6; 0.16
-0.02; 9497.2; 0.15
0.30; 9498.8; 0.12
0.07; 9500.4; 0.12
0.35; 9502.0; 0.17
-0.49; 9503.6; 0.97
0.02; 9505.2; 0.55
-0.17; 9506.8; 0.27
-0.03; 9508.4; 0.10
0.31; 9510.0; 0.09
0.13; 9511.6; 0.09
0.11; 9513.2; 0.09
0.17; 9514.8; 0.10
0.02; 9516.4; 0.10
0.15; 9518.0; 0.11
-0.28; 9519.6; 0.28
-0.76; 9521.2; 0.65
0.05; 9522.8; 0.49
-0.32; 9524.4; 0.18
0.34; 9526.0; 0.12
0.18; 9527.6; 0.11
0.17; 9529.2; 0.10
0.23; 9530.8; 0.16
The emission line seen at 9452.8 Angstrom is [O II]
